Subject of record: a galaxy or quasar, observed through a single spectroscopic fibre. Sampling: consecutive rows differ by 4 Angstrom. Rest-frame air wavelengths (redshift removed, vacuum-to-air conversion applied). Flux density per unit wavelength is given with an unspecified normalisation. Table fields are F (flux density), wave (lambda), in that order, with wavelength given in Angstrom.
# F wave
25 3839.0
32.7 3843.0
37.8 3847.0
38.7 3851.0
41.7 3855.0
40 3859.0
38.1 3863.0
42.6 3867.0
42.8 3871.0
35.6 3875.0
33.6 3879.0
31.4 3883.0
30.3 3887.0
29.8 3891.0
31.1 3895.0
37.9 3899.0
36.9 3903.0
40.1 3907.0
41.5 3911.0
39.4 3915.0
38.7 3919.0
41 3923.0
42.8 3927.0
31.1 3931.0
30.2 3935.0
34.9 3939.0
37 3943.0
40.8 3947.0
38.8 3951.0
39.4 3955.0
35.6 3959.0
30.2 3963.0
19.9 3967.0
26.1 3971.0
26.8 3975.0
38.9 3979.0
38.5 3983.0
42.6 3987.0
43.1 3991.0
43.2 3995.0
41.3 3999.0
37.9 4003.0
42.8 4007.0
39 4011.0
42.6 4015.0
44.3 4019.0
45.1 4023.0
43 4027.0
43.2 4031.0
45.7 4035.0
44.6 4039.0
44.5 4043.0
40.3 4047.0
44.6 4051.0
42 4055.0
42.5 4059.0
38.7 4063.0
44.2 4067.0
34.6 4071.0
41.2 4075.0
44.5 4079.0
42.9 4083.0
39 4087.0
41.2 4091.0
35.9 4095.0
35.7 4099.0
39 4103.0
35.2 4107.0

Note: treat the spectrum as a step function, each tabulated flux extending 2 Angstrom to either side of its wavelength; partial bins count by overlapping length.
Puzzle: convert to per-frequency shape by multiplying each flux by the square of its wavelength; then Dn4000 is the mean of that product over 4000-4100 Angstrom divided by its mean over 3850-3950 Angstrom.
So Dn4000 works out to 1.21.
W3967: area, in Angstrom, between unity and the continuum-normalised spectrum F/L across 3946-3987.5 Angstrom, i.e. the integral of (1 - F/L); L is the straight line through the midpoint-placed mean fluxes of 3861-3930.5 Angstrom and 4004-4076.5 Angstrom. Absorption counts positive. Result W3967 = 6.1 Angstrom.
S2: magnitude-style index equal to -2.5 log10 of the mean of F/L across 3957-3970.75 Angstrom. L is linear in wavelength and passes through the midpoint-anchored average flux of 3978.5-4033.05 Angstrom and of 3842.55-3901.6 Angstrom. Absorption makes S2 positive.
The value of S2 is 0.38 mag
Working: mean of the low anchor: 36.4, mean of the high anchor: 41.9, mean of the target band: 28.3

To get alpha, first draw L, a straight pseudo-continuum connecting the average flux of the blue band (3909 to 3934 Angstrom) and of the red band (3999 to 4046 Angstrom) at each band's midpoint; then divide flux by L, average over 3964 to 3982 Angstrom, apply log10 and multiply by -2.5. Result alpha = 0.39 mag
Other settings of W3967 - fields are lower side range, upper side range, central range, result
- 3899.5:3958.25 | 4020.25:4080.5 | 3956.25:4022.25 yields 5.1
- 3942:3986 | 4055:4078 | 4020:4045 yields -3.9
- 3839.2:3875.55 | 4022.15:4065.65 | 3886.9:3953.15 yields 5.2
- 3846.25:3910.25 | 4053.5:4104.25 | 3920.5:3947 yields 0.8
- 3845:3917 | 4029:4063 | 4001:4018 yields 0.4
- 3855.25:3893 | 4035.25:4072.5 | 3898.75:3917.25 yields -0.9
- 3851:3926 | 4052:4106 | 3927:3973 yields 5.8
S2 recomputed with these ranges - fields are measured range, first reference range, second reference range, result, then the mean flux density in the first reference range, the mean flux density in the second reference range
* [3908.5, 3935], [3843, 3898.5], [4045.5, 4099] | -0.029 mag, 36.3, 40.7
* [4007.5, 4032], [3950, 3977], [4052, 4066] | -0.157 mag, 30.7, 41.5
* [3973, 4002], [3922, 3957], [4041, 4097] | -0.013 mag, 37.2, 41.1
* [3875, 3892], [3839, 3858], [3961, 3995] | 0.126 mag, 36.5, 33.8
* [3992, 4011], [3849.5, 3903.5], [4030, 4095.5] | -0.029 mag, 36.4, 41.9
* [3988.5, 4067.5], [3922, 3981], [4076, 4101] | -0.143 mag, 34.1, 39.9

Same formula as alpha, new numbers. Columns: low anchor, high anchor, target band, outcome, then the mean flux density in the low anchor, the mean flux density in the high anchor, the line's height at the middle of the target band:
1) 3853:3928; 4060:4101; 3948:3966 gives 0.09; 37.6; 39.9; 38.4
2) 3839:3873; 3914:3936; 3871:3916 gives 0.07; 38.5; 37.4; 37.9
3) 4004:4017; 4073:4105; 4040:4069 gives -0.05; 41.2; 39.9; 40.5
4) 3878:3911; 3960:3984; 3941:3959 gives -0.23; 34.4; 29.9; 31.2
